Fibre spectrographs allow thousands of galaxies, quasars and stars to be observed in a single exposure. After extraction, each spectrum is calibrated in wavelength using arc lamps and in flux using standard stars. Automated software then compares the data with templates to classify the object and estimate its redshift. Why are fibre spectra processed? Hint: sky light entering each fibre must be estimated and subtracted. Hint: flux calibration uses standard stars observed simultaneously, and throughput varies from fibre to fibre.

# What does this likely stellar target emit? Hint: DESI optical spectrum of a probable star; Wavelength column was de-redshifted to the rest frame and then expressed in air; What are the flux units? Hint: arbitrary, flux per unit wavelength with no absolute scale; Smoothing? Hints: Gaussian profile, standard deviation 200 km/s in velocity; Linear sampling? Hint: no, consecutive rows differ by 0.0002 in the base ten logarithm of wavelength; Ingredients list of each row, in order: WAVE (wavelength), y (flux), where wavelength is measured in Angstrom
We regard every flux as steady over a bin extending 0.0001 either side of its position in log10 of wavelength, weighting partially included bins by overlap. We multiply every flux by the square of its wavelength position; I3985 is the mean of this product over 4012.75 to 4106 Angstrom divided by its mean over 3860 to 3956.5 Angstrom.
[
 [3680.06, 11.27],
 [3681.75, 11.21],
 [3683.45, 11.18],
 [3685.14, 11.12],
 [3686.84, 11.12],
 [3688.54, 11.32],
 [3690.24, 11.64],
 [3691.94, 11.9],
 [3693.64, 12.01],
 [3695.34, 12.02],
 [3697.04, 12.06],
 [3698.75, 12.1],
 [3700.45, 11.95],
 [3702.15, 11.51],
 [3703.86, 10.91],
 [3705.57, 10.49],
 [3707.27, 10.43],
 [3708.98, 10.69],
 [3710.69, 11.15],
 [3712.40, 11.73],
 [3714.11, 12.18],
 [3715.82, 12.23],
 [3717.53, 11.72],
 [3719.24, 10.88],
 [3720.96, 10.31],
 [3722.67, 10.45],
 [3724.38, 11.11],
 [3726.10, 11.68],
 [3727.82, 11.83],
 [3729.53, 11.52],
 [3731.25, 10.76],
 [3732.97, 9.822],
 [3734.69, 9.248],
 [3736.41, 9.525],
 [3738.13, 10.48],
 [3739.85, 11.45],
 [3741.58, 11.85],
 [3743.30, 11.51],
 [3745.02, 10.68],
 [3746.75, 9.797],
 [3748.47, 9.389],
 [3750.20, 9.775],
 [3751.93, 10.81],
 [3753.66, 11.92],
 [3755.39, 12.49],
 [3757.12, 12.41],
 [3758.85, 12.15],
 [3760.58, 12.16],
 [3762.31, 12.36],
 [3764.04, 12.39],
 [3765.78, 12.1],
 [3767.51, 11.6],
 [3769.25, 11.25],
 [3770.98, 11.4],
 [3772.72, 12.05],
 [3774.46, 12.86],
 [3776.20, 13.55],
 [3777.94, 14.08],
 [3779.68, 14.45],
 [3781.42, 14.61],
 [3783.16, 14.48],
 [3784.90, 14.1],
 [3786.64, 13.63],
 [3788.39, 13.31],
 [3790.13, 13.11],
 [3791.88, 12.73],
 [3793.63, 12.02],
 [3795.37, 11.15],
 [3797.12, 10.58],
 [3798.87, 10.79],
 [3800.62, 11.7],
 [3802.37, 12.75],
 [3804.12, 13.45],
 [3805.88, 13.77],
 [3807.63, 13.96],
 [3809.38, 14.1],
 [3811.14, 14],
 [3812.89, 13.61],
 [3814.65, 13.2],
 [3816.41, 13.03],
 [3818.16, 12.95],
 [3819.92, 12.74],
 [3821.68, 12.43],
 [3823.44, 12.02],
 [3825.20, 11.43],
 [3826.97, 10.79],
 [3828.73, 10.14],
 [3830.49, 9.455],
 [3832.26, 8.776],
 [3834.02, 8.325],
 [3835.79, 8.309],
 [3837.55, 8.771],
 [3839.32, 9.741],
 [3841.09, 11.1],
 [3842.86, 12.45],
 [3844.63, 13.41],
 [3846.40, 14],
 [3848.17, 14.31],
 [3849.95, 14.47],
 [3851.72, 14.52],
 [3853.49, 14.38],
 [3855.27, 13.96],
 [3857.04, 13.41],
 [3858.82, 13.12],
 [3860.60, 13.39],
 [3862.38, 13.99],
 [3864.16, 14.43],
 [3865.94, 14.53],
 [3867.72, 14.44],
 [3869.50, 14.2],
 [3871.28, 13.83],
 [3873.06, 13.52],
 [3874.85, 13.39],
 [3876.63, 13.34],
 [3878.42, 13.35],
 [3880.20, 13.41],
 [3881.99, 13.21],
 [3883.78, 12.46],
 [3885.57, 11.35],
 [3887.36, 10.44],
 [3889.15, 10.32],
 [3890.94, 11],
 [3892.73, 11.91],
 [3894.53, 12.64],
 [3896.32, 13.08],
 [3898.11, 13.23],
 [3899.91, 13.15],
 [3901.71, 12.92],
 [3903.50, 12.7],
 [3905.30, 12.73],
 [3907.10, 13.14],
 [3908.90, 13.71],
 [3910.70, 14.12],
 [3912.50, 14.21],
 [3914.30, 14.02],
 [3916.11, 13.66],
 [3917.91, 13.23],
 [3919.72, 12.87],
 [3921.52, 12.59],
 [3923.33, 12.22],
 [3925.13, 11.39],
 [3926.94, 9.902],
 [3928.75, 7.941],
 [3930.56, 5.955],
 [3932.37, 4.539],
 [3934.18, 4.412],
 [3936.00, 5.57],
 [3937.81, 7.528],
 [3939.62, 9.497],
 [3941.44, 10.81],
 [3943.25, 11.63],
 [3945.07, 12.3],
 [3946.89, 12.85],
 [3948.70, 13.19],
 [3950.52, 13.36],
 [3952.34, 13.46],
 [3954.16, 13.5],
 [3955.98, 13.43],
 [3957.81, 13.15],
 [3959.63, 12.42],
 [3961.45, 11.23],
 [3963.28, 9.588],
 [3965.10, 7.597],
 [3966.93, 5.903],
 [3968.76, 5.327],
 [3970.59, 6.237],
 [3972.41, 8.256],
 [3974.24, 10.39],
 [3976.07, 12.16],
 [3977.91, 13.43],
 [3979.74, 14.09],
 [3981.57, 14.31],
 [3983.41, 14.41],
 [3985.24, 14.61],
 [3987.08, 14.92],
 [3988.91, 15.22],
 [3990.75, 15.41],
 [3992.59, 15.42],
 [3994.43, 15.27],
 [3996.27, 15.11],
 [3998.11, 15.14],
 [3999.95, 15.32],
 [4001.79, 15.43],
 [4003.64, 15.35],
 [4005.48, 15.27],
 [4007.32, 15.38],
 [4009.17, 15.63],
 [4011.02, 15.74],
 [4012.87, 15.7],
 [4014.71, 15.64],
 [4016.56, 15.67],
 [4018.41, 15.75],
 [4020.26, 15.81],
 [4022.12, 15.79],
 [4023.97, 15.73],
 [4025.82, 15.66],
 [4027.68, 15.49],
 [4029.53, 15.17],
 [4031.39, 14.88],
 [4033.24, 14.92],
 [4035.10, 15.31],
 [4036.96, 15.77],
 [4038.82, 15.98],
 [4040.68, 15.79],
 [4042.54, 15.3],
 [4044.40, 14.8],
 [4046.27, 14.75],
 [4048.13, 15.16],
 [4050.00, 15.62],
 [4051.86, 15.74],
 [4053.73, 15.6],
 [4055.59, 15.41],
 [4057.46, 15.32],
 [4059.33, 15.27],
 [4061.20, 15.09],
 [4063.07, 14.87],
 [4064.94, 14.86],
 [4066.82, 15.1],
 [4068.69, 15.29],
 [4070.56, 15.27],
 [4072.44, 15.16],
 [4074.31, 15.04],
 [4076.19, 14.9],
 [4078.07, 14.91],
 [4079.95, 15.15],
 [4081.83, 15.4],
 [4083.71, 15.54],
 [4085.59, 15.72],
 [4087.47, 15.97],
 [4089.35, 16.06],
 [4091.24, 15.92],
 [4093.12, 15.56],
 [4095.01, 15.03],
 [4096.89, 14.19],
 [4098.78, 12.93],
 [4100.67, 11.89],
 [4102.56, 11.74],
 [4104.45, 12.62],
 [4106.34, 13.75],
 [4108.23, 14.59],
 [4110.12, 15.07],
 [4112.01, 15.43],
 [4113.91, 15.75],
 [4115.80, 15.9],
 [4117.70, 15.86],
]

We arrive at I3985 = 1.35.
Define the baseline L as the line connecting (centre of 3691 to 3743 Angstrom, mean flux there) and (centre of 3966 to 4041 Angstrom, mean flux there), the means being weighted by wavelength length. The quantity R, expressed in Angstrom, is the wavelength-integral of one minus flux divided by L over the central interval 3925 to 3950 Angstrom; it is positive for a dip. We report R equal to 8.2 Angstrom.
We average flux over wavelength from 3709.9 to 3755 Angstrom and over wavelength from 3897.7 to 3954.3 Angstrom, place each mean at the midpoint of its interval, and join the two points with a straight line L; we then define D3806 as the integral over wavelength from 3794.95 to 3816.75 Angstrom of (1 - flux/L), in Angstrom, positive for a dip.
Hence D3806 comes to -3.3 Angstrom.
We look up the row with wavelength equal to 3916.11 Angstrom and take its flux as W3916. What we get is 13.66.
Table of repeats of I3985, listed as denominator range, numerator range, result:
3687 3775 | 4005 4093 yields 1.60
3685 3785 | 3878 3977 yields 1.06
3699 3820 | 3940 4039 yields 1.28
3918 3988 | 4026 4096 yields 1.50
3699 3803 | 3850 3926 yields 1.21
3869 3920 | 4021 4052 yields 1.28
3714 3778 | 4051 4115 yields 1.55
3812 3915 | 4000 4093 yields 1.34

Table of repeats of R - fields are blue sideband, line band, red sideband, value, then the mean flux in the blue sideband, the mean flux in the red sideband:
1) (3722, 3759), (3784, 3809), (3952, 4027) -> -2.55 Angstrom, 10.9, 13.5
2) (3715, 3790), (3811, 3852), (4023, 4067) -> 3.18 Angstrom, 11.8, 15.3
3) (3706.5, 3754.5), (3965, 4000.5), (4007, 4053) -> 5.48 Angstrom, 10.9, 15.5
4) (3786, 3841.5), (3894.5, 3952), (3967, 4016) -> 6.86 Angstrom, 11.8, 13.7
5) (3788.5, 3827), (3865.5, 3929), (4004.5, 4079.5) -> 4.15 Angstrom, 12.6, 15.4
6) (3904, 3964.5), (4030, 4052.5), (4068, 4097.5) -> -1.76 Angstrom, 11.3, 15.3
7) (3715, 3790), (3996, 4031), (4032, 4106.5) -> -2.66 Angstrom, 11.8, 15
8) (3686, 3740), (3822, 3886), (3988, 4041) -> 3.42 Angstrom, 11.2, 15.5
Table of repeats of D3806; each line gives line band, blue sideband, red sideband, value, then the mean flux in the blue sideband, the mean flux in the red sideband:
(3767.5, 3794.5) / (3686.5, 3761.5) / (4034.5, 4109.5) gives -3.0 Angstrom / 11.2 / 15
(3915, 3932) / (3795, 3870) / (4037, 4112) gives 3.1 Angstrom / 12.5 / 14.9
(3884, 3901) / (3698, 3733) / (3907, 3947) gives -1.8 Angstrom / 11.2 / 10.7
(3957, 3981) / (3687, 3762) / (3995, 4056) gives 7.6 Angstrom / 11.2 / 15.4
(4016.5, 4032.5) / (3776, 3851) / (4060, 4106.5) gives -1.5 Angstrom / 12.4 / 14.7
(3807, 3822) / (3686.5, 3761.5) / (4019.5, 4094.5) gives -1.2 Angstrom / 11.2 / 15.4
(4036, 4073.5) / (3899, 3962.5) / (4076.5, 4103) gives -3.4 Angstrom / 11.5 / 14.8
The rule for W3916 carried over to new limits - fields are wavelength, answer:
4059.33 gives 15.27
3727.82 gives 11.83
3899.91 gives 13.15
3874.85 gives 13.39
